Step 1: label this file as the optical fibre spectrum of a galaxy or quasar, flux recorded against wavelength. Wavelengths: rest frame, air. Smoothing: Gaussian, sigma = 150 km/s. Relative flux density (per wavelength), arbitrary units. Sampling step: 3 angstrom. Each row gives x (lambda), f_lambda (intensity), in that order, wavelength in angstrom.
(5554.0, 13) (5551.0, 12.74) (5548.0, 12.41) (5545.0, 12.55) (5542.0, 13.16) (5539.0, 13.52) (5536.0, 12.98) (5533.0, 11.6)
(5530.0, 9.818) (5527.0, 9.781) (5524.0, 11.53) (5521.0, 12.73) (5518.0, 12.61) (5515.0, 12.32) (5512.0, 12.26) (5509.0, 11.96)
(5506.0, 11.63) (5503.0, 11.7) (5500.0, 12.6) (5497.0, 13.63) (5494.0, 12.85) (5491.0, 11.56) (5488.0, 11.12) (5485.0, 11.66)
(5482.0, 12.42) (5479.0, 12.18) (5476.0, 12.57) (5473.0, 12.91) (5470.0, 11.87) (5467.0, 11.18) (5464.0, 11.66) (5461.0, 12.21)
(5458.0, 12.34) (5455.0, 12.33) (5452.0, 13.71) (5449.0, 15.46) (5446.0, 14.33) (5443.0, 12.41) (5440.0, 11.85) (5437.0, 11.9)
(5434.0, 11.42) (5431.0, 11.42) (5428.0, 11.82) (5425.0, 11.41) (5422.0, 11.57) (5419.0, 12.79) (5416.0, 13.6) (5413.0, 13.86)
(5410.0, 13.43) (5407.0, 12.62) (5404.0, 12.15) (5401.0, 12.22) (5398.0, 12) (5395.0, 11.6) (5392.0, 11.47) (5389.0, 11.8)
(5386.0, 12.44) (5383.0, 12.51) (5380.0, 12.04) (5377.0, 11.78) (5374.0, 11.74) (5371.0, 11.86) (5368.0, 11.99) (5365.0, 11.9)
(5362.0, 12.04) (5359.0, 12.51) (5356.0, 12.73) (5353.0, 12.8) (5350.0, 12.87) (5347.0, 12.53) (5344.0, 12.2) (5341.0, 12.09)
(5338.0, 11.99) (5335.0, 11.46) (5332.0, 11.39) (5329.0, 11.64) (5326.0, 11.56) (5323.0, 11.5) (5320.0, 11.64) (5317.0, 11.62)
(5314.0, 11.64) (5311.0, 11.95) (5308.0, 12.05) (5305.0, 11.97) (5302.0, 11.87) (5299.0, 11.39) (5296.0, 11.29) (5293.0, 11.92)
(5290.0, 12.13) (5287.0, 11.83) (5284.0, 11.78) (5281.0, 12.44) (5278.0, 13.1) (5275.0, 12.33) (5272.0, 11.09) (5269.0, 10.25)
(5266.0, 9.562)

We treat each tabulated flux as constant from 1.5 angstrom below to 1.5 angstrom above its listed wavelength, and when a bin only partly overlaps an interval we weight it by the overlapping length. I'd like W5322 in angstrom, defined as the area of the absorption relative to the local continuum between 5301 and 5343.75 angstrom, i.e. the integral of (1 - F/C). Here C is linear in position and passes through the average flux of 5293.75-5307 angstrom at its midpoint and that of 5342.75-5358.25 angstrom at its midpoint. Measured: 1.2 angstrom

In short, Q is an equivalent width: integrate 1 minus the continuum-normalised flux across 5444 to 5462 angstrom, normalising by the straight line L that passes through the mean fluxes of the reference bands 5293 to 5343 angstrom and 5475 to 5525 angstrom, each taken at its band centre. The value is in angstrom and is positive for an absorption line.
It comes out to -2.0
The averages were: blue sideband 11.7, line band 13.4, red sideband 12.2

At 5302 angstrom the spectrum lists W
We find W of 11.87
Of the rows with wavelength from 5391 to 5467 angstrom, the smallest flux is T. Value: 11.18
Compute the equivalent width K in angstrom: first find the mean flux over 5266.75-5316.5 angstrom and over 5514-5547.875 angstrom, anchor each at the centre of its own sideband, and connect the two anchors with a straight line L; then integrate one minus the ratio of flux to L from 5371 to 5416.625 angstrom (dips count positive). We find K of -1.6 angstrom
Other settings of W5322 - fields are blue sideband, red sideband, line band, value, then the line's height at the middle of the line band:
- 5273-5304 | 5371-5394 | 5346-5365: -0.89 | 12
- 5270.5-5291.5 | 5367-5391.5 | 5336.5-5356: -0.66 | 12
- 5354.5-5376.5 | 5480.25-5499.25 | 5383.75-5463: -2.01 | 12.2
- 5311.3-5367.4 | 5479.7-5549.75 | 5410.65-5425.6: -0.89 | 12.1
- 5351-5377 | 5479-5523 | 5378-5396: 0.31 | 12.2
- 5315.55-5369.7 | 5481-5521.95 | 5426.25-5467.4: -1.06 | 12.1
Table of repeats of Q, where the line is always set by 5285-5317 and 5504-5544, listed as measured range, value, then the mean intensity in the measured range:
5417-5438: 0.2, 11.8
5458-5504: -0.8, 12.2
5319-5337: 0.4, 11.5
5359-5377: -0.1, 11.9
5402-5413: -0.9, 12.9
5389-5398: 0.2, 11.7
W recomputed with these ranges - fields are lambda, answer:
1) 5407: 12.62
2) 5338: 11.99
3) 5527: 9.781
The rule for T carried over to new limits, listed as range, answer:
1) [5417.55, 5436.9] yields 11.41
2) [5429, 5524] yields 11.12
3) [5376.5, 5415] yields 11.47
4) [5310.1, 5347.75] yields 11.39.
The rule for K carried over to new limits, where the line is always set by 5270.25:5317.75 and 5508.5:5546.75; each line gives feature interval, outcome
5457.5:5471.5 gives 0.2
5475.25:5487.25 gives -0.1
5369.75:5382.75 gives 0.0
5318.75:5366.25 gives -0.5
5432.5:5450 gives -1.2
